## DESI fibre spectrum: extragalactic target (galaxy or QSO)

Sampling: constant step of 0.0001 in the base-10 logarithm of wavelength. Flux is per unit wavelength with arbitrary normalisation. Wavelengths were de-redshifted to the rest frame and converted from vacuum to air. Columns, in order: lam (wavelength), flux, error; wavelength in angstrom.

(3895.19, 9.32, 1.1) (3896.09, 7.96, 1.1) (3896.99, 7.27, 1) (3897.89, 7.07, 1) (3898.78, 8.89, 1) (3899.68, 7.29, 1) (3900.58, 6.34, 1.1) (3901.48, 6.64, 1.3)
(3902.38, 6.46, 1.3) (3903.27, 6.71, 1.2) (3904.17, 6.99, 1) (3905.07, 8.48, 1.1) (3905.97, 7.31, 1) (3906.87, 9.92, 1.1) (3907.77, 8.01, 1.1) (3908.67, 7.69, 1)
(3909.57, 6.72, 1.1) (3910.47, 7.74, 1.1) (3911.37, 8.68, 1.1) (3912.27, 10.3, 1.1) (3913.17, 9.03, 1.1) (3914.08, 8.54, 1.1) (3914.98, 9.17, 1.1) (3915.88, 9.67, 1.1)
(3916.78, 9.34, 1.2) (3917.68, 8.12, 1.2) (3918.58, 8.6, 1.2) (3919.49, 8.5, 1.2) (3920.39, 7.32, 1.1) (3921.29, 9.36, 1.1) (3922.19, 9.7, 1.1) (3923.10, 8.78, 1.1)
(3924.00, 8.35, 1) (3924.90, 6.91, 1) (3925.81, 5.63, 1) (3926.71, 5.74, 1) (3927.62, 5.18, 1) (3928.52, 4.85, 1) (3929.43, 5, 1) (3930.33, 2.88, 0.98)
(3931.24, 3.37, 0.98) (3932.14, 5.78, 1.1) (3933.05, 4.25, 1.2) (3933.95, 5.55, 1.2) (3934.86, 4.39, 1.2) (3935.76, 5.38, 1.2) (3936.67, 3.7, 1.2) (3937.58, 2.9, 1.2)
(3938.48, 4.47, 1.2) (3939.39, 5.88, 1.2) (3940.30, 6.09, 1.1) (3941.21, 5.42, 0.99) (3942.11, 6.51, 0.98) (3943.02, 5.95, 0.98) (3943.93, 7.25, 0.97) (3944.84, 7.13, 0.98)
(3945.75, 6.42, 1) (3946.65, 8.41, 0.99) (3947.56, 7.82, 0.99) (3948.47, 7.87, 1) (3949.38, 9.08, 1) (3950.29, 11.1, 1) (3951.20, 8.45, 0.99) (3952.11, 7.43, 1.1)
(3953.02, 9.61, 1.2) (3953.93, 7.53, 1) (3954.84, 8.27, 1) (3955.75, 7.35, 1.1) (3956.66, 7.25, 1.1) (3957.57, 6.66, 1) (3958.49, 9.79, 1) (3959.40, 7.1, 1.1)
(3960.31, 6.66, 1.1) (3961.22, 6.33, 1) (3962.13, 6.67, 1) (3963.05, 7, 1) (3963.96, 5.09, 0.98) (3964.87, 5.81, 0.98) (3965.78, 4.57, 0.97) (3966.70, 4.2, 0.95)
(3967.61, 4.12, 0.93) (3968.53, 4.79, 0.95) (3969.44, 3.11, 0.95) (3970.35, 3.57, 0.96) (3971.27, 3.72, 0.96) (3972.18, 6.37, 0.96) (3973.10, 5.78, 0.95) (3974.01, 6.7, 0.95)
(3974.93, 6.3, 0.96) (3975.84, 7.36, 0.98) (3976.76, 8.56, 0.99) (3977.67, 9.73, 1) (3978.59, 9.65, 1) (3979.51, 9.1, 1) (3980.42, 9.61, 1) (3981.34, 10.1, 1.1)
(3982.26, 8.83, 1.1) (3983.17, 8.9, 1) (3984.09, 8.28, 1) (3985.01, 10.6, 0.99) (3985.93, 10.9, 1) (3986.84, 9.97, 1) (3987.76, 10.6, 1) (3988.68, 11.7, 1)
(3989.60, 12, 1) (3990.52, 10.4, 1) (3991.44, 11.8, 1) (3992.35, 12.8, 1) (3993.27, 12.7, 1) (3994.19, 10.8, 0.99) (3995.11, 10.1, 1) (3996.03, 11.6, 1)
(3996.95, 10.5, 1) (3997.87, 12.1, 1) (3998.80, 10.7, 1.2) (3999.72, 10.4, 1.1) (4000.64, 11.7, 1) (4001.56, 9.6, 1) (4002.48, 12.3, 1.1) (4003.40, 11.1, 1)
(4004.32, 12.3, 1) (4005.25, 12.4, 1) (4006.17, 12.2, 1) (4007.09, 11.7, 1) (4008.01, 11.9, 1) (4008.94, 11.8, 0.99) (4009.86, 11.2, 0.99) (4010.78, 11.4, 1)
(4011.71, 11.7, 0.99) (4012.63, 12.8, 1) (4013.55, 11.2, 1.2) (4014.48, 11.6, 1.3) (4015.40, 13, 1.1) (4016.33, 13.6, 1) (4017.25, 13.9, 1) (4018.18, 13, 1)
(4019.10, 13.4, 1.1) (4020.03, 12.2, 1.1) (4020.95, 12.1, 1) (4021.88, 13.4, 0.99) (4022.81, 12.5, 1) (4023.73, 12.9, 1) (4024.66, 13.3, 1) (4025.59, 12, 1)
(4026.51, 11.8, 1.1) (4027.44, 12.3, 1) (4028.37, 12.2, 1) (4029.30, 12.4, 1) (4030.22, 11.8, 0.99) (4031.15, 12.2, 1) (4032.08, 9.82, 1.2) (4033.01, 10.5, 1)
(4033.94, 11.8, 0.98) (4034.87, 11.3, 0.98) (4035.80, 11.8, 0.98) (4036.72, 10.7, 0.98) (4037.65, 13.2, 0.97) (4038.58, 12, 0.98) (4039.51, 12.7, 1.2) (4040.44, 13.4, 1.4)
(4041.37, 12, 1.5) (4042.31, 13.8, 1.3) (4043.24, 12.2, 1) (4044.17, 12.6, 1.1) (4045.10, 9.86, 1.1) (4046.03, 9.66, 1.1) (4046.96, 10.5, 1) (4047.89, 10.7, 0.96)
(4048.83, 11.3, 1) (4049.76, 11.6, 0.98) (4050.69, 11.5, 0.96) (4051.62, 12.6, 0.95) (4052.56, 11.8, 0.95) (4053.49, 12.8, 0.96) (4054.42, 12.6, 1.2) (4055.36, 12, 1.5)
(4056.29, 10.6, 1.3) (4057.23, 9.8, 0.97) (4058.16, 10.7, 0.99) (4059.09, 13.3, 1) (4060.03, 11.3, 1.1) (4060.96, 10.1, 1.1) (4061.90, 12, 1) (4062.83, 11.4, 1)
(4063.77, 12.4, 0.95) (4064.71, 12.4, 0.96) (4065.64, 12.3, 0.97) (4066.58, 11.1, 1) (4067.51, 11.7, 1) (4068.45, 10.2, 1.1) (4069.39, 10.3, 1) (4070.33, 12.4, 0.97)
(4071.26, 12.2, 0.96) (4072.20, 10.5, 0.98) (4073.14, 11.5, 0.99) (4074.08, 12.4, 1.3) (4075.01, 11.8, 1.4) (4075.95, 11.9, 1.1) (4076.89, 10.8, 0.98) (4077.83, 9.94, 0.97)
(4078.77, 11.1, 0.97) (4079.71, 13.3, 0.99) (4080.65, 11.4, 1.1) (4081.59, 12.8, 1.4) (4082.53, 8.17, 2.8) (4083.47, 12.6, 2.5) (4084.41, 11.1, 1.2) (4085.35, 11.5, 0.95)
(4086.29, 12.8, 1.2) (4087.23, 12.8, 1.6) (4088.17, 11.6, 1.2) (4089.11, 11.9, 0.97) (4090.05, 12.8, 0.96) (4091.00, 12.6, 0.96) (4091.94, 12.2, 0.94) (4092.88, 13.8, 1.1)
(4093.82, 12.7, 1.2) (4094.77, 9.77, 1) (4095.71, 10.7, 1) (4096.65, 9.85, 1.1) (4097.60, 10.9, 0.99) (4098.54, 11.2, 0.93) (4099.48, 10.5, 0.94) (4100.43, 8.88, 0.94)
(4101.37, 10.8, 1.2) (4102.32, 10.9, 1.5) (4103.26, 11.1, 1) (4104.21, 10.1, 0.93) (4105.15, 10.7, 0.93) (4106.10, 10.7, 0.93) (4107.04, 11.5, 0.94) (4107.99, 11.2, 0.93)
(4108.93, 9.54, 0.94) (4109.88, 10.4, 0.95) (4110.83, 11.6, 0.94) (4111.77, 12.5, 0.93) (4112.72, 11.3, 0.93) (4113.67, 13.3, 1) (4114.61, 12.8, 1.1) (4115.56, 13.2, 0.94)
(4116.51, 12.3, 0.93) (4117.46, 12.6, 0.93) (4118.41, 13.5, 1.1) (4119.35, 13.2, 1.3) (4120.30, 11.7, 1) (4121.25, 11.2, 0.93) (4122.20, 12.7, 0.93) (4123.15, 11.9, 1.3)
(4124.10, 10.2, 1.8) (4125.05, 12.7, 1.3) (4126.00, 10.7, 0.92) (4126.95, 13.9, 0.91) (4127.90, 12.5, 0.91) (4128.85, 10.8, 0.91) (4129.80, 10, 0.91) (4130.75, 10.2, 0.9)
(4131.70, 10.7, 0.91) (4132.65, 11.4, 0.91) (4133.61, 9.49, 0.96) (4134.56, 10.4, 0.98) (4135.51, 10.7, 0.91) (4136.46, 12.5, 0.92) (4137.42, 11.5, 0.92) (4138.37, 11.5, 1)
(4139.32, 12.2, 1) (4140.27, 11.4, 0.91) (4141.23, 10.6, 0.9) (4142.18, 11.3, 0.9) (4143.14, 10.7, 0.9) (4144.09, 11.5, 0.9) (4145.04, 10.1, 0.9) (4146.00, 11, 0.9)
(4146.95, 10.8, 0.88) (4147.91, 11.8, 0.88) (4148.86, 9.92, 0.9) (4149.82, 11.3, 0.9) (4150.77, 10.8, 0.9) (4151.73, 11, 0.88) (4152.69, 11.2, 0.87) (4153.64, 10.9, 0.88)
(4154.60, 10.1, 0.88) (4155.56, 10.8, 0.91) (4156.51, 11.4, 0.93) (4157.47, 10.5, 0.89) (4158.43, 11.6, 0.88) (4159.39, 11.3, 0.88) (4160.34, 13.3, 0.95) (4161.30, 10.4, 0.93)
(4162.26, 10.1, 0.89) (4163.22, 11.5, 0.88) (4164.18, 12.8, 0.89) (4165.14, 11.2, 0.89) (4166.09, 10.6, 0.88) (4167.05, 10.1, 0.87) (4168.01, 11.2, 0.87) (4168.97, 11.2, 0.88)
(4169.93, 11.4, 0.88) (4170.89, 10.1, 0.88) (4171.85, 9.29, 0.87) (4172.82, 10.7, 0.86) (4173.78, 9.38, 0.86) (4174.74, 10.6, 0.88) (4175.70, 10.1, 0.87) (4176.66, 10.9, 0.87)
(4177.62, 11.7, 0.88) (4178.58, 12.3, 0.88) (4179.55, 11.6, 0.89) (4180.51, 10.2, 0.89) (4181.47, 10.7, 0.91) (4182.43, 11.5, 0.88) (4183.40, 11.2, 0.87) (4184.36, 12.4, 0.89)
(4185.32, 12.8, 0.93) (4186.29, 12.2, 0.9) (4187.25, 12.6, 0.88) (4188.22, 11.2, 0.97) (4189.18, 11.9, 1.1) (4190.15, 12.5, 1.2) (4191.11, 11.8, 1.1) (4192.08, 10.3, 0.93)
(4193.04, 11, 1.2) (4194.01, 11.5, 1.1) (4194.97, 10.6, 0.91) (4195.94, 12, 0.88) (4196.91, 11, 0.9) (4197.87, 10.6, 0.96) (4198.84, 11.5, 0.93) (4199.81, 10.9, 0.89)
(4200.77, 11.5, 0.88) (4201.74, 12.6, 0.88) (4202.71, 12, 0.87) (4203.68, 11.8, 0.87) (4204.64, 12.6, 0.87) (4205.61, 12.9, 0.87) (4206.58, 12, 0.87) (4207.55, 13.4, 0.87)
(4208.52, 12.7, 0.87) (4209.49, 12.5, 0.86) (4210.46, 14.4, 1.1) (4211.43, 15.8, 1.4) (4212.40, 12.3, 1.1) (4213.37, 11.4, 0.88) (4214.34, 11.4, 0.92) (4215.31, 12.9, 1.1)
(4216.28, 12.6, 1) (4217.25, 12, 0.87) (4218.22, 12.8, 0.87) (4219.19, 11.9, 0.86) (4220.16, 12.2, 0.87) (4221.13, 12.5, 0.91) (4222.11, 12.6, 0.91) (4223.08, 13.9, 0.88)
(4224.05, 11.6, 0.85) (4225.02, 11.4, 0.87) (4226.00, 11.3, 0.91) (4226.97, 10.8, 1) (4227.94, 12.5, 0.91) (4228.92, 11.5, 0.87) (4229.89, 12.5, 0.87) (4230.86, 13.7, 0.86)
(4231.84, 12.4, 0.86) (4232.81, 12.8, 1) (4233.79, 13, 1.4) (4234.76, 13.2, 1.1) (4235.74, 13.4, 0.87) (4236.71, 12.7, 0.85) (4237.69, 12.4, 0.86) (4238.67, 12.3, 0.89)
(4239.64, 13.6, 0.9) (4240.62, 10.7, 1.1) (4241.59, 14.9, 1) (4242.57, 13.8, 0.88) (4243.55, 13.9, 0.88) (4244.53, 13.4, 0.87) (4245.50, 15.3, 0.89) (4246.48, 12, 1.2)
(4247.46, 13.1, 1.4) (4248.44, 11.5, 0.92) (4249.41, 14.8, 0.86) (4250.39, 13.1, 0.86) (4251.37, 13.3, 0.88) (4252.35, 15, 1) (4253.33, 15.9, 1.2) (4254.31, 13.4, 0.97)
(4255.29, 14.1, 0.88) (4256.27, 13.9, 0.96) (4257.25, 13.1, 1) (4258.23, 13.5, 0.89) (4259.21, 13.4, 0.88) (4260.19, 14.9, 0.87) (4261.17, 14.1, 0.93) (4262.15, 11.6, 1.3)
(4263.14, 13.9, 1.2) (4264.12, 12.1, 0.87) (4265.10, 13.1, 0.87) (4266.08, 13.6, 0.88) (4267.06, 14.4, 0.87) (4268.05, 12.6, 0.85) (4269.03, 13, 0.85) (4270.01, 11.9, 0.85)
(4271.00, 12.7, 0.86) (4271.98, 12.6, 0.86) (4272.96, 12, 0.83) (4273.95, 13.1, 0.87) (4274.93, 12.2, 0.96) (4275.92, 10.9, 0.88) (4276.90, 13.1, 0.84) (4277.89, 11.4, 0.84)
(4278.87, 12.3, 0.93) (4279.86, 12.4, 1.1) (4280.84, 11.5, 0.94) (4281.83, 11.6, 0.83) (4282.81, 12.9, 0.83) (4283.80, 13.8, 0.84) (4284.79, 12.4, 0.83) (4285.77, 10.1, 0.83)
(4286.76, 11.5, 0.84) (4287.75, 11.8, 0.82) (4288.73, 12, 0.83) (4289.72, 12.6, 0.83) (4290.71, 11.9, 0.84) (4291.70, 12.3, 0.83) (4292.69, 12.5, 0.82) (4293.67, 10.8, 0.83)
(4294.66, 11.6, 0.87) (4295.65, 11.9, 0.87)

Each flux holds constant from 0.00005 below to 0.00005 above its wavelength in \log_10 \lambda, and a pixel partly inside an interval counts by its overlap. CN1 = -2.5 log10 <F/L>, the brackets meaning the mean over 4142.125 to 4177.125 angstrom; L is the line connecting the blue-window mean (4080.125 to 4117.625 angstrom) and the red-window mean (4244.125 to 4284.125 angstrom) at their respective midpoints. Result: 0.112 mag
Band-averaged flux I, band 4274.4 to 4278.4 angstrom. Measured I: 11.9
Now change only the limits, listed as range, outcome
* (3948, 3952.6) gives 8.78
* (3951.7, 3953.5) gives 8.54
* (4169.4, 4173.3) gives 10.4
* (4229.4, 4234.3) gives 12.9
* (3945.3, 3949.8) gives 7.92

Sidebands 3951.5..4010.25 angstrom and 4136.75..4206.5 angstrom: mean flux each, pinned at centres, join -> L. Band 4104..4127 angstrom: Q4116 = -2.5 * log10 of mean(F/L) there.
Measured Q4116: -0.12 mag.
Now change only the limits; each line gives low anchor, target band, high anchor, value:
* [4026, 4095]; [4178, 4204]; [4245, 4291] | 0.08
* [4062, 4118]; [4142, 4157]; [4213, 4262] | 0.11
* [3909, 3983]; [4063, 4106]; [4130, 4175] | -0.19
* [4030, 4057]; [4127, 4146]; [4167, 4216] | 0.05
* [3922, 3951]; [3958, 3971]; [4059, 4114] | 0.26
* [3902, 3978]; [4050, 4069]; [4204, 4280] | -0.25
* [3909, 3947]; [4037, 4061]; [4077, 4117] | -0.16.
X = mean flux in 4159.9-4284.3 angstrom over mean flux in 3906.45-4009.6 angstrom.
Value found 1.5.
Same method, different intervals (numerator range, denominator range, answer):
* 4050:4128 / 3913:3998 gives 1.53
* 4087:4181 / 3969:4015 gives 1.12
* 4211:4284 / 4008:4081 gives 1.09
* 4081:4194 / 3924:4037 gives 1.26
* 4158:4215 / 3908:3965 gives 1.64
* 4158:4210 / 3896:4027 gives 1.33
